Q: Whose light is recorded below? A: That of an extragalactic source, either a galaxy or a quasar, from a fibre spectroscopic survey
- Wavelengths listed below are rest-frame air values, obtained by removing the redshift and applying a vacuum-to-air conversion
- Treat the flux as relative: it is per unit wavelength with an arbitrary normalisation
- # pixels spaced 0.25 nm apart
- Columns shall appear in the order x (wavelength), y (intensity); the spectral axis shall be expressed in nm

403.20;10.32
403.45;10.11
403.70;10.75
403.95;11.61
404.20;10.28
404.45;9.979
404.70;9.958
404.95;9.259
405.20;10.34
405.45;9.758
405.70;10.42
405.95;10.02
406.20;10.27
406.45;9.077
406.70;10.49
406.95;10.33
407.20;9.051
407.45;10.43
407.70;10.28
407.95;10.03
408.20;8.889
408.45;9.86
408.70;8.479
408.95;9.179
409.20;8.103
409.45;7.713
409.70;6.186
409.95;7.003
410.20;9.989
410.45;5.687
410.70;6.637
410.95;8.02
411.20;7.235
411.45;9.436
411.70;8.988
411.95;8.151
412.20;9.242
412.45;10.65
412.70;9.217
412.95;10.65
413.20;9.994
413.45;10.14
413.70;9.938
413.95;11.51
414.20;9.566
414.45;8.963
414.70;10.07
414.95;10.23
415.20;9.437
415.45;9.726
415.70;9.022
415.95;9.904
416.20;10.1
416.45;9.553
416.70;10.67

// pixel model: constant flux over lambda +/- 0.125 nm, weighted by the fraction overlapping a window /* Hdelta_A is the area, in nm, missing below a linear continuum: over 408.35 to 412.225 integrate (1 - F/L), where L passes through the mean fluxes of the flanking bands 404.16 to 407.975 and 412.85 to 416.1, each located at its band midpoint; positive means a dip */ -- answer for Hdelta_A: 0.73 nm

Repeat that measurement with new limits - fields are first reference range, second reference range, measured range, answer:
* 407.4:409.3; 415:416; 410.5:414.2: 0.10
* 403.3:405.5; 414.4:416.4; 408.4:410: 0.31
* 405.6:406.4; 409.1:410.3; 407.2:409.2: -0.17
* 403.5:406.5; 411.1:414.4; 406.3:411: 0.56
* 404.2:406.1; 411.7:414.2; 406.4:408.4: 0.02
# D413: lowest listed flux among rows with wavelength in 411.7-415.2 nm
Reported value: 8.151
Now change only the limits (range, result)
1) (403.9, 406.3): 9.259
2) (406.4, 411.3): 5.687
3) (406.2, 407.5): 9.051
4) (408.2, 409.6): 7.713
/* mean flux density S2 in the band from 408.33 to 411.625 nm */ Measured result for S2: 7.98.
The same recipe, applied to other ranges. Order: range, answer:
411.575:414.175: 9.84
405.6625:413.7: 9.06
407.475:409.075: 9.51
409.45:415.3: 8.97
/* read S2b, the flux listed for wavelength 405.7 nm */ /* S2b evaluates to 10.42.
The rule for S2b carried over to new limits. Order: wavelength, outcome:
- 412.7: 9.217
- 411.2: 7.235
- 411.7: 8.988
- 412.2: 9.242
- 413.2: 9.994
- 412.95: 10.65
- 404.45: 9.979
